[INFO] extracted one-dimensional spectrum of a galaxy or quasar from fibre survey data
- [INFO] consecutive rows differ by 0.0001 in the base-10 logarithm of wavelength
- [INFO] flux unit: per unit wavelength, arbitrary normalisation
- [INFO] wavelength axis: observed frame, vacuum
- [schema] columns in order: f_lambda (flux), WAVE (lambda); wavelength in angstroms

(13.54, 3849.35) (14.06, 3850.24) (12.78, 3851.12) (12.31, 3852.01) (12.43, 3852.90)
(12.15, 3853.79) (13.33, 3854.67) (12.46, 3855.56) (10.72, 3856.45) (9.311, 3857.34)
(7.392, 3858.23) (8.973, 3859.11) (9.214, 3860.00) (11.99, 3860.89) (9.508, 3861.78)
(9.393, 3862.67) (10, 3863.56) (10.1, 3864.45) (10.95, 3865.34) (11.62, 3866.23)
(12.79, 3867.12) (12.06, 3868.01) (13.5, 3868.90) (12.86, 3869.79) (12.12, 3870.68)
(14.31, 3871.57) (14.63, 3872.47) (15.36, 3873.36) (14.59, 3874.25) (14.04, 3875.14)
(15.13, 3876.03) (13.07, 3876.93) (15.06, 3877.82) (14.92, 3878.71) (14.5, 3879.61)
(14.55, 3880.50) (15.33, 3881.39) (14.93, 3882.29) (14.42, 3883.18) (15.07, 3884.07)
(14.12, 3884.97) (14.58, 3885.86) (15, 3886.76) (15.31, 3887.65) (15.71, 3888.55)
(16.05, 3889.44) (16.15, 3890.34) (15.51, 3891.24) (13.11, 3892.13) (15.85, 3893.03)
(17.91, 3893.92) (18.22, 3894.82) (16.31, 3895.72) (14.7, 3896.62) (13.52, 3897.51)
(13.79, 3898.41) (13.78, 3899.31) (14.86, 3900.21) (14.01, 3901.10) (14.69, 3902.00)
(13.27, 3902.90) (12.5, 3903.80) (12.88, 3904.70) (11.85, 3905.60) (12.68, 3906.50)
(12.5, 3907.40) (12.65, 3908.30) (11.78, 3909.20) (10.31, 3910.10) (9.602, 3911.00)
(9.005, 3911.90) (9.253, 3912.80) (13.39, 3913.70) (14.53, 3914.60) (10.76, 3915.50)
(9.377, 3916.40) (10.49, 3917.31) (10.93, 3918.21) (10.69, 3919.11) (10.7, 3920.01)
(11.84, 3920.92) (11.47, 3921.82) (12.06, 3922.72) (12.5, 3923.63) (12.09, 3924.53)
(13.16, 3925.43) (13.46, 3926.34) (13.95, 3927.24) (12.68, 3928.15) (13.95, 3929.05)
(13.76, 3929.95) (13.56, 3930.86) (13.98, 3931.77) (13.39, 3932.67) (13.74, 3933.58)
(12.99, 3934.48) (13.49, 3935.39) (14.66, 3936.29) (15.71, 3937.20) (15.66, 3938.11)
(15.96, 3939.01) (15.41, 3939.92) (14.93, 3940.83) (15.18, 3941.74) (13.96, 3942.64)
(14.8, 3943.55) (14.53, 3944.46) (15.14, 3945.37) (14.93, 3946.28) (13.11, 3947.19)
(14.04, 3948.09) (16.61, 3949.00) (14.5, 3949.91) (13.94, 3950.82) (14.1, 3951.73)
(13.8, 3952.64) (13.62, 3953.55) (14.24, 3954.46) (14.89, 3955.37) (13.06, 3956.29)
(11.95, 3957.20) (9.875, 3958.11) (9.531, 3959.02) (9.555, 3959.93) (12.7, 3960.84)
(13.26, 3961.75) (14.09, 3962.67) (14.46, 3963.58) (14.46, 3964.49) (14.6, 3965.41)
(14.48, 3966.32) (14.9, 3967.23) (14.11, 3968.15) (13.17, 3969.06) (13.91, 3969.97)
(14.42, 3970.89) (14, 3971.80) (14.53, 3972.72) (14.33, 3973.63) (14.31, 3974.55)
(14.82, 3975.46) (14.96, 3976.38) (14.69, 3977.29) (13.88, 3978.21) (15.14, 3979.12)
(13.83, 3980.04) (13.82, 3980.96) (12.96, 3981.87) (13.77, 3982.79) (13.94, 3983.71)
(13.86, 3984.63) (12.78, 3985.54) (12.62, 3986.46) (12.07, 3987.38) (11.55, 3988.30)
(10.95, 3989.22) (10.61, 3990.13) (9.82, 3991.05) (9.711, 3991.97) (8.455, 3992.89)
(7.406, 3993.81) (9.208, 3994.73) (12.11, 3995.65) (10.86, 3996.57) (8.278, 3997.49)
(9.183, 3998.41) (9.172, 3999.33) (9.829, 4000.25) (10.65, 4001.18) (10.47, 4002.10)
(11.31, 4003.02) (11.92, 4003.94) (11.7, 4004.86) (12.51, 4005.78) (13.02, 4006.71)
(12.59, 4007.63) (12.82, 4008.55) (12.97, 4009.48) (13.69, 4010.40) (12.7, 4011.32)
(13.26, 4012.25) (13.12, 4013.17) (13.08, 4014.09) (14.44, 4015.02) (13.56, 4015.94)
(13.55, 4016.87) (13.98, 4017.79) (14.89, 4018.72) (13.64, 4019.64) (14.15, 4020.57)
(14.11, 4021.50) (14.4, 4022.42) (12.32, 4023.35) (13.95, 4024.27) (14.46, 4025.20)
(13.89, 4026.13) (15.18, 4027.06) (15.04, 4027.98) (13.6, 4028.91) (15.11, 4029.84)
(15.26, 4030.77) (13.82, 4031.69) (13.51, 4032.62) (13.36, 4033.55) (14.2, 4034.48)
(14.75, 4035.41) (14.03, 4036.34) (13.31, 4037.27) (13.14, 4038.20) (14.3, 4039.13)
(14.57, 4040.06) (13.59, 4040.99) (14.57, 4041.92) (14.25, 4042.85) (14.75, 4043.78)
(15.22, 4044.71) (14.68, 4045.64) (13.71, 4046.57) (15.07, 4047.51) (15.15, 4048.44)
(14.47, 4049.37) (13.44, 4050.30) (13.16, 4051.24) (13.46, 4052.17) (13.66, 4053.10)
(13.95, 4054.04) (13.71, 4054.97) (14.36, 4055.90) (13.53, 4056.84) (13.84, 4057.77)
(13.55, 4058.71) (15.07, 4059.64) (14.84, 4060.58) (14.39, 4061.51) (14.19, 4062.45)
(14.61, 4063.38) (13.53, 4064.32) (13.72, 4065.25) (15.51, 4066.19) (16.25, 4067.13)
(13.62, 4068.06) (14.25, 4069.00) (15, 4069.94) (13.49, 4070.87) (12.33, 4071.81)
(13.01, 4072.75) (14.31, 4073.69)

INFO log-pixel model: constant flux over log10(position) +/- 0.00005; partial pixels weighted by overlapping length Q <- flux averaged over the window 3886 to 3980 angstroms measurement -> 13.6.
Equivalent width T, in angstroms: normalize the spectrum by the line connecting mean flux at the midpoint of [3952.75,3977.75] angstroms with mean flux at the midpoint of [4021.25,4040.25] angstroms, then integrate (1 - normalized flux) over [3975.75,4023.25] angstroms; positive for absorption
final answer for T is 5.3 angstroms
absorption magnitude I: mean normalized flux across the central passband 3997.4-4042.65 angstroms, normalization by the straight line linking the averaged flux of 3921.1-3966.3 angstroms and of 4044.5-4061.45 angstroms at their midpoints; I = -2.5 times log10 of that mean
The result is 0.06 mag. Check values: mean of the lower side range 13.7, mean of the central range 13.2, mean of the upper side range 14.1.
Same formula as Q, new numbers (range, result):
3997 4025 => 12.5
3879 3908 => 14.6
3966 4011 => 12.4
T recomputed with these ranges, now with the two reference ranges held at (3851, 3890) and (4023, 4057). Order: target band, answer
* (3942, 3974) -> -0.5 angstroms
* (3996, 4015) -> 3.0 angstroms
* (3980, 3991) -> 0.9 angstroms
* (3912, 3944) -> 0.7 angstroms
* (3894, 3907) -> -1.0 angstroms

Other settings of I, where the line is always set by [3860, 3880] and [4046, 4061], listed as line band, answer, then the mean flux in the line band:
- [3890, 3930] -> 0.01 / 12.9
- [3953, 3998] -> 0.06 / 12.7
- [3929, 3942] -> -0.09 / 14.4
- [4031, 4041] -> 0.00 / 13.9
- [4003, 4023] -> 0.04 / 13.3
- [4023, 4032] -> -0.03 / 14.3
